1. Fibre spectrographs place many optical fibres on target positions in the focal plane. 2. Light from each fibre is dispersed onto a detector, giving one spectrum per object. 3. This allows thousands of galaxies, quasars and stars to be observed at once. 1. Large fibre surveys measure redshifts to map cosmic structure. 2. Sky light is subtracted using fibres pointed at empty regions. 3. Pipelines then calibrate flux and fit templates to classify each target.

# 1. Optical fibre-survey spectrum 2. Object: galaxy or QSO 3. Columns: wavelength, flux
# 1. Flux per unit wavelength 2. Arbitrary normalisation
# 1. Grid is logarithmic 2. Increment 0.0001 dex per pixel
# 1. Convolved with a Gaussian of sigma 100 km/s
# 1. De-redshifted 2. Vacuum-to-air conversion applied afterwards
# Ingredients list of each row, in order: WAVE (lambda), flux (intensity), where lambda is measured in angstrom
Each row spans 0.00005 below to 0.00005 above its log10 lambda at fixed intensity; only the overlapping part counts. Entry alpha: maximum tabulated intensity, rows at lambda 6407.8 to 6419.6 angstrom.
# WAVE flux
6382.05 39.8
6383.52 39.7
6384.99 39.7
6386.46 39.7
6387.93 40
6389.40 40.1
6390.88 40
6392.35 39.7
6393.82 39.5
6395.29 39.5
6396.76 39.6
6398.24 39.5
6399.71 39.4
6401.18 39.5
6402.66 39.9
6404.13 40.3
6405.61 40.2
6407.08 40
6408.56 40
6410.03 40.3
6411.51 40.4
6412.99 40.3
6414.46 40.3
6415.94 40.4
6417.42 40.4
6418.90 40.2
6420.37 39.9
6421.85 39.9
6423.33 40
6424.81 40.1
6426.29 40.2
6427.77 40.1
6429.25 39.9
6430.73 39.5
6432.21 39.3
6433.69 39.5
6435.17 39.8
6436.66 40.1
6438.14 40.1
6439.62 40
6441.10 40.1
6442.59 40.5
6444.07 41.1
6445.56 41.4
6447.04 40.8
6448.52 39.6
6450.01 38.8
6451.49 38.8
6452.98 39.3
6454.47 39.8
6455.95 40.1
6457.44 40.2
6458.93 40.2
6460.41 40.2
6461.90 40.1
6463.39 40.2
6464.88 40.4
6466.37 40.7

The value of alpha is 40.4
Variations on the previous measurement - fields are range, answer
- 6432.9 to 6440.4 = 40.1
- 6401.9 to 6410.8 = 40.3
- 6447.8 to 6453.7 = 39.6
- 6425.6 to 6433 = 40.2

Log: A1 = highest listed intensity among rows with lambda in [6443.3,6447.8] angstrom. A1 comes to 41.4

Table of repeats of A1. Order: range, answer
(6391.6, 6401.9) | 39.7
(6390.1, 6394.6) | 40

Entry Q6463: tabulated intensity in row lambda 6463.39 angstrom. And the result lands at 40.2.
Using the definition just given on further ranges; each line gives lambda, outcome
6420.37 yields 39.9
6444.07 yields 41.1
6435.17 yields 39.8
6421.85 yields 39.9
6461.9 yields 40.1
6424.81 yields 40.1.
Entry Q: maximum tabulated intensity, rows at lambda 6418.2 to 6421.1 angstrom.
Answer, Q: 40.2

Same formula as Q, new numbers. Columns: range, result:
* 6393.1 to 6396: 39.5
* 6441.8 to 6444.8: 41.1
